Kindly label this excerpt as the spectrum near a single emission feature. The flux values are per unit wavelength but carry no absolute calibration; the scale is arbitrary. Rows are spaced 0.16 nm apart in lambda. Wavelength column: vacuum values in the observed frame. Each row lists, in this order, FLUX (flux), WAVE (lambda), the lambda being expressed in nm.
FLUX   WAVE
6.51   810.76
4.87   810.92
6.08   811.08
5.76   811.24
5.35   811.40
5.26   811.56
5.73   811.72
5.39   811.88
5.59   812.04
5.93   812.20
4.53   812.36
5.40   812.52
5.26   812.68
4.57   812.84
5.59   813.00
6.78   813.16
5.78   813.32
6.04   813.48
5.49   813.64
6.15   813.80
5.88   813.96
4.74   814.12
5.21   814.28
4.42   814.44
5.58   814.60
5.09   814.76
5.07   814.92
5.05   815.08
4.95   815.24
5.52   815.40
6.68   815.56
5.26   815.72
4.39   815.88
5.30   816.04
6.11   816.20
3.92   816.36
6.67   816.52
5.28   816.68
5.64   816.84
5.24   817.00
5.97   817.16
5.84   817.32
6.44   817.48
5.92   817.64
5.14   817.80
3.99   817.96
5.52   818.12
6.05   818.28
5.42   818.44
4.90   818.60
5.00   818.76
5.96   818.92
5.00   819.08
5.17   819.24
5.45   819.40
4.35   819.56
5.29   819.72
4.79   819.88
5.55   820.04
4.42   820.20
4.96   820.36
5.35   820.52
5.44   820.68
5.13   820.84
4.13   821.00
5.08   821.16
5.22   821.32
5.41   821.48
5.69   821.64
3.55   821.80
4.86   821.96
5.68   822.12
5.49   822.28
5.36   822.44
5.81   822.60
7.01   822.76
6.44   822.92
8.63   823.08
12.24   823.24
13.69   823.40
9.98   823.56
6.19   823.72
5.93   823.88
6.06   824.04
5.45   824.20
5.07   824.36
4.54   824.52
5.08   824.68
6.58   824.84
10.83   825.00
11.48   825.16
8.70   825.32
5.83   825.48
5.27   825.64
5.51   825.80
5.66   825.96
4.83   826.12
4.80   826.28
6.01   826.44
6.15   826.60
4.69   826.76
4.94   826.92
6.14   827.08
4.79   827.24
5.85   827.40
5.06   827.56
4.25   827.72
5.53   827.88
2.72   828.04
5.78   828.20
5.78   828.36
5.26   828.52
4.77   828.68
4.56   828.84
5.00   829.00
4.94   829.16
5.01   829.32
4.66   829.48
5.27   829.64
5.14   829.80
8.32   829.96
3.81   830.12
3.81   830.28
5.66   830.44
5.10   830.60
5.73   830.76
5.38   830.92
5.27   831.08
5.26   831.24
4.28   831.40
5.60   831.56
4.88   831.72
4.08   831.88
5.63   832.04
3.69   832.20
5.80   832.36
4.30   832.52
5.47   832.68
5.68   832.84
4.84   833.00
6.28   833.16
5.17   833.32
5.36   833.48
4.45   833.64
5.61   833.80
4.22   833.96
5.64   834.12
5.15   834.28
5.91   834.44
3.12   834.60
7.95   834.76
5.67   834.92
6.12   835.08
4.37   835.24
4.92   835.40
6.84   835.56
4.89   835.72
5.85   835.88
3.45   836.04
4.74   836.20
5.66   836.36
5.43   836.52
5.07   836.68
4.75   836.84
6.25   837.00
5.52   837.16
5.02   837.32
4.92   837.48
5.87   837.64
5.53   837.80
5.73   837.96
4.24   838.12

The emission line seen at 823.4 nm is [S II] 6716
